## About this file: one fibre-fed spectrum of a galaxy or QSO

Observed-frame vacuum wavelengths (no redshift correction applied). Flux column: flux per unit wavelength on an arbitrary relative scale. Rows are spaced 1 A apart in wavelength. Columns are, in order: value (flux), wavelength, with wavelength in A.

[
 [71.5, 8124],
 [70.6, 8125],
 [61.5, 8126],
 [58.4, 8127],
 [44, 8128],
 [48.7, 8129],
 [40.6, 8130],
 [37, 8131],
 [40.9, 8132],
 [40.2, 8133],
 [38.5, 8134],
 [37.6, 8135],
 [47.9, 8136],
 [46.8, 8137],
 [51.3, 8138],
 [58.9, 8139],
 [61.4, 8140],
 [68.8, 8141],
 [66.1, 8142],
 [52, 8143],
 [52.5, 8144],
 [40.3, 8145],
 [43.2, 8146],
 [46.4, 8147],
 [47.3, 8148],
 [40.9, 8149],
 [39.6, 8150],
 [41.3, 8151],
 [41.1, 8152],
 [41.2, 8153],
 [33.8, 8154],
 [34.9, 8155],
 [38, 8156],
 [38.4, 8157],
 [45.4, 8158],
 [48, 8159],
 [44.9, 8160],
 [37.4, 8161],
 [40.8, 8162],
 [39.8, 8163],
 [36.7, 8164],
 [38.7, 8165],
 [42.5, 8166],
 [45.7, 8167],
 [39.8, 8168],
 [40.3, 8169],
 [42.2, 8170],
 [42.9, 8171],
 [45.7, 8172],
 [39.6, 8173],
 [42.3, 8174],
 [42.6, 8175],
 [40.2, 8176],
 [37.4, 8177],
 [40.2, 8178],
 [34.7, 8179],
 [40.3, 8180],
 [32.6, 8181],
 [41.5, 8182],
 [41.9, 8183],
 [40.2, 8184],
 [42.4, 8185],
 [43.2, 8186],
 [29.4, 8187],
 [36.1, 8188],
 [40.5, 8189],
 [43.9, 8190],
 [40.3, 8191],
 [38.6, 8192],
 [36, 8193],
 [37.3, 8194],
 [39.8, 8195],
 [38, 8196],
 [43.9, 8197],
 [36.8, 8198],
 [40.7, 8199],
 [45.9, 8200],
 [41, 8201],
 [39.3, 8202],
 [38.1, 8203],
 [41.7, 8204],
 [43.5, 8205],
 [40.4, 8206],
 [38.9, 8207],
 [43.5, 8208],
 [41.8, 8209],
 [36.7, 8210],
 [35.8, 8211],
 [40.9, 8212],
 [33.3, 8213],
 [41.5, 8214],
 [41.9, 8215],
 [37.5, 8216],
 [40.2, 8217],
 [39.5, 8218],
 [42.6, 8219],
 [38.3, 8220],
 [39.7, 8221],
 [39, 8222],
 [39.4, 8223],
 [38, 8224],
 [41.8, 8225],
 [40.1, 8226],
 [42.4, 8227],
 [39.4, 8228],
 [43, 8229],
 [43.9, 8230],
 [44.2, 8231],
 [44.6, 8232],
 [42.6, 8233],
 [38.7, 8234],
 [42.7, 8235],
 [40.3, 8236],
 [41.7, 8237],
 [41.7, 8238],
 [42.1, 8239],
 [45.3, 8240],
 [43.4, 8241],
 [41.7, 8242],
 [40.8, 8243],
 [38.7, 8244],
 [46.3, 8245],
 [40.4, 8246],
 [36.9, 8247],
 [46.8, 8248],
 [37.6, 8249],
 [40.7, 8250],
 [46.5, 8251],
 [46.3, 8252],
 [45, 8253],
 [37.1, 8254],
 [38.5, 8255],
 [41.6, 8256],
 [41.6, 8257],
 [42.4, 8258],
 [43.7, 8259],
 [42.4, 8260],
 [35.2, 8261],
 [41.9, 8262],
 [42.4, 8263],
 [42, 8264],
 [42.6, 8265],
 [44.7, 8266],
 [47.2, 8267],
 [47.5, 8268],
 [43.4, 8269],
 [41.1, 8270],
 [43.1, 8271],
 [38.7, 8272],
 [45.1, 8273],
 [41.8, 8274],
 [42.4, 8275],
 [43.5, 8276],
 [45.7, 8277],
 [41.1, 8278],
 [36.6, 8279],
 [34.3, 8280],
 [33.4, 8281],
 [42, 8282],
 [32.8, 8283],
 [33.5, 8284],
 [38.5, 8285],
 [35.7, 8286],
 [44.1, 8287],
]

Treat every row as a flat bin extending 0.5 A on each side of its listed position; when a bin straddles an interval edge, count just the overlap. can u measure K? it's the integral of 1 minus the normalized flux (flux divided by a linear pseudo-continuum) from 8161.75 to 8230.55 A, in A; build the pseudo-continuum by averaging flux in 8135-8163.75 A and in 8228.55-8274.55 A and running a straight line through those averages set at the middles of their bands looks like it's 6.4 A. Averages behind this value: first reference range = 45.8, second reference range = 42.3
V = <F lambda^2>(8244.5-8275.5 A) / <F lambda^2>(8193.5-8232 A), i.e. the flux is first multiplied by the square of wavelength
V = 1.1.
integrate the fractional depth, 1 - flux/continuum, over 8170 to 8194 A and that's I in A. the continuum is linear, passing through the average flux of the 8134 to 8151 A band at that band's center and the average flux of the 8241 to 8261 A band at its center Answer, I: 3.59 A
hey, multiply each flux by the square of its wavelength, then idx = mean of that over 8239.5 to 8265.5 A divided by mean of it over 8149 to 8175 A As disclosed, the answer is 1.05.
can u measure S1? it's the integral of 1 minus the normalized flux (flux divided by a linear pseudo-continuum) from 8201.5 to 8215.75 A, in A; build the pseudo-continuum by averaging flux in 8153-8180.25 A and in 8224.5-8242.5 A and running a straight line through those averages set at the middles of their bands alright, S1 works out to 0.6 A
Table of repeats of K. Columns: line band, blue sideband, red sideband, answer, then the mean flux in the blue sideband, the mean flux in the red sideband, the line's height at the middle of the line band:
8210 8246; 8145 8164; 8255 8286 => 0.1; 41.1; 40.9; 41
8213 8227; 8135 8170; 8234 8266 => 1.0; 44.9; 41.8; 42.8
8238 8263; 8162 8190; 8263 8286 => -0.7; 40.1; 40.9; 40.7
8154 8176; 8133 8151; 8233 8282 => 3.0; 48.9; 41.8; 47.5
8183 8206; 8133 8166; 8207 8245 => 1.4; 44.9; 40.8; 42.5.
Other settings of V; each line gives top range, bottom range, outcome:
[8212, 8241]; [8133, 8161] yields 0.91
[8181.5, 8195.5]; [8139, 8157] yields 0.85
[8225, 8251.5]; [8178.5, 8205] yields 1.08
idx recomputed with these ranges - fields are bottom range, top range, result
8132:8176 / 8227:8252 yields 0.97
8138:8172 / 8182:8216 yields 0.90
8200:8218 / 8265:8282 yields 1.07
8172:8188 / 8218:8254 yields 1.07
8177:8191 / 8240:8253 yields 1.10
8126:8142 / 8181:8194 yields 0.81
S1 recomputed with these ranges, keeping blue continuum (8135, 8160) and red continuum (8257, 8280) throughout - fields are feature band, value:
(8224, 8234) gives 0.4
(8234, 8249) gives 0.5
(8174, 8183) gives 1.3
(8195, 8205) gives 0.9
